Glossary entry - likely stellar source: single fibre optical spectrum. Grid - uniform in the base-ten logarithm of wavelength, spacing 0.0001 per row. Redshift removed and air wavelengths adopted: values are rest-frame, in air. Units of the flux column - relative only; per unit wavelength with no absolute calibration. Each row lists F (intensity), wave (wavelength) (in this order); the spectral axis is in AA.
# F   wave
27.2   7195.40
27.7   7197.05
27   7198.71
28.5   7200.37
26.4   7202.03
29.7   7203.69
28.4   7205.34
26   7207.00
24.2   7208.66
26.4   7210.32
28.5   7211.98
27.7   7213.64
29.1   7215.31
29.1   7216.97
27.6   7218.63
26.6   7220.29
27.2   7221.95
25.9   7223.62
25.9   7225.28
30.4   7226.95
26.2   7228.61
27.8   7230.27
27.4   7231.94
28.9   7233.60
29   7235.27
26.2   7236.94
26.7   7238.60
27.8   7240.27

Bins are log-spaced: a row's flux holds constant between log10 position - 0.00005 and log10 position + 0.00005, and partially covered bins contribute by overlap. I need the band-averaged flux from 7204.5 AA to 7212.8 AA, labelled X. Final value 26.7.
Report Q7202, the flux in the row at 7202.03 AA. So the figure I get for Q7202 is 26.4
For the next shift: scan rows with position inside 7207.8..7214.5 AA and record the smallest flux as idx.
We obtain 24.2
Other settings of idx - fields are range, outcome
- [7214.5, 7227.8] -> 25.9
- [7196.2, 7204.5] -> 26.4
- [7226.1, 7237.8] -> 26.2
